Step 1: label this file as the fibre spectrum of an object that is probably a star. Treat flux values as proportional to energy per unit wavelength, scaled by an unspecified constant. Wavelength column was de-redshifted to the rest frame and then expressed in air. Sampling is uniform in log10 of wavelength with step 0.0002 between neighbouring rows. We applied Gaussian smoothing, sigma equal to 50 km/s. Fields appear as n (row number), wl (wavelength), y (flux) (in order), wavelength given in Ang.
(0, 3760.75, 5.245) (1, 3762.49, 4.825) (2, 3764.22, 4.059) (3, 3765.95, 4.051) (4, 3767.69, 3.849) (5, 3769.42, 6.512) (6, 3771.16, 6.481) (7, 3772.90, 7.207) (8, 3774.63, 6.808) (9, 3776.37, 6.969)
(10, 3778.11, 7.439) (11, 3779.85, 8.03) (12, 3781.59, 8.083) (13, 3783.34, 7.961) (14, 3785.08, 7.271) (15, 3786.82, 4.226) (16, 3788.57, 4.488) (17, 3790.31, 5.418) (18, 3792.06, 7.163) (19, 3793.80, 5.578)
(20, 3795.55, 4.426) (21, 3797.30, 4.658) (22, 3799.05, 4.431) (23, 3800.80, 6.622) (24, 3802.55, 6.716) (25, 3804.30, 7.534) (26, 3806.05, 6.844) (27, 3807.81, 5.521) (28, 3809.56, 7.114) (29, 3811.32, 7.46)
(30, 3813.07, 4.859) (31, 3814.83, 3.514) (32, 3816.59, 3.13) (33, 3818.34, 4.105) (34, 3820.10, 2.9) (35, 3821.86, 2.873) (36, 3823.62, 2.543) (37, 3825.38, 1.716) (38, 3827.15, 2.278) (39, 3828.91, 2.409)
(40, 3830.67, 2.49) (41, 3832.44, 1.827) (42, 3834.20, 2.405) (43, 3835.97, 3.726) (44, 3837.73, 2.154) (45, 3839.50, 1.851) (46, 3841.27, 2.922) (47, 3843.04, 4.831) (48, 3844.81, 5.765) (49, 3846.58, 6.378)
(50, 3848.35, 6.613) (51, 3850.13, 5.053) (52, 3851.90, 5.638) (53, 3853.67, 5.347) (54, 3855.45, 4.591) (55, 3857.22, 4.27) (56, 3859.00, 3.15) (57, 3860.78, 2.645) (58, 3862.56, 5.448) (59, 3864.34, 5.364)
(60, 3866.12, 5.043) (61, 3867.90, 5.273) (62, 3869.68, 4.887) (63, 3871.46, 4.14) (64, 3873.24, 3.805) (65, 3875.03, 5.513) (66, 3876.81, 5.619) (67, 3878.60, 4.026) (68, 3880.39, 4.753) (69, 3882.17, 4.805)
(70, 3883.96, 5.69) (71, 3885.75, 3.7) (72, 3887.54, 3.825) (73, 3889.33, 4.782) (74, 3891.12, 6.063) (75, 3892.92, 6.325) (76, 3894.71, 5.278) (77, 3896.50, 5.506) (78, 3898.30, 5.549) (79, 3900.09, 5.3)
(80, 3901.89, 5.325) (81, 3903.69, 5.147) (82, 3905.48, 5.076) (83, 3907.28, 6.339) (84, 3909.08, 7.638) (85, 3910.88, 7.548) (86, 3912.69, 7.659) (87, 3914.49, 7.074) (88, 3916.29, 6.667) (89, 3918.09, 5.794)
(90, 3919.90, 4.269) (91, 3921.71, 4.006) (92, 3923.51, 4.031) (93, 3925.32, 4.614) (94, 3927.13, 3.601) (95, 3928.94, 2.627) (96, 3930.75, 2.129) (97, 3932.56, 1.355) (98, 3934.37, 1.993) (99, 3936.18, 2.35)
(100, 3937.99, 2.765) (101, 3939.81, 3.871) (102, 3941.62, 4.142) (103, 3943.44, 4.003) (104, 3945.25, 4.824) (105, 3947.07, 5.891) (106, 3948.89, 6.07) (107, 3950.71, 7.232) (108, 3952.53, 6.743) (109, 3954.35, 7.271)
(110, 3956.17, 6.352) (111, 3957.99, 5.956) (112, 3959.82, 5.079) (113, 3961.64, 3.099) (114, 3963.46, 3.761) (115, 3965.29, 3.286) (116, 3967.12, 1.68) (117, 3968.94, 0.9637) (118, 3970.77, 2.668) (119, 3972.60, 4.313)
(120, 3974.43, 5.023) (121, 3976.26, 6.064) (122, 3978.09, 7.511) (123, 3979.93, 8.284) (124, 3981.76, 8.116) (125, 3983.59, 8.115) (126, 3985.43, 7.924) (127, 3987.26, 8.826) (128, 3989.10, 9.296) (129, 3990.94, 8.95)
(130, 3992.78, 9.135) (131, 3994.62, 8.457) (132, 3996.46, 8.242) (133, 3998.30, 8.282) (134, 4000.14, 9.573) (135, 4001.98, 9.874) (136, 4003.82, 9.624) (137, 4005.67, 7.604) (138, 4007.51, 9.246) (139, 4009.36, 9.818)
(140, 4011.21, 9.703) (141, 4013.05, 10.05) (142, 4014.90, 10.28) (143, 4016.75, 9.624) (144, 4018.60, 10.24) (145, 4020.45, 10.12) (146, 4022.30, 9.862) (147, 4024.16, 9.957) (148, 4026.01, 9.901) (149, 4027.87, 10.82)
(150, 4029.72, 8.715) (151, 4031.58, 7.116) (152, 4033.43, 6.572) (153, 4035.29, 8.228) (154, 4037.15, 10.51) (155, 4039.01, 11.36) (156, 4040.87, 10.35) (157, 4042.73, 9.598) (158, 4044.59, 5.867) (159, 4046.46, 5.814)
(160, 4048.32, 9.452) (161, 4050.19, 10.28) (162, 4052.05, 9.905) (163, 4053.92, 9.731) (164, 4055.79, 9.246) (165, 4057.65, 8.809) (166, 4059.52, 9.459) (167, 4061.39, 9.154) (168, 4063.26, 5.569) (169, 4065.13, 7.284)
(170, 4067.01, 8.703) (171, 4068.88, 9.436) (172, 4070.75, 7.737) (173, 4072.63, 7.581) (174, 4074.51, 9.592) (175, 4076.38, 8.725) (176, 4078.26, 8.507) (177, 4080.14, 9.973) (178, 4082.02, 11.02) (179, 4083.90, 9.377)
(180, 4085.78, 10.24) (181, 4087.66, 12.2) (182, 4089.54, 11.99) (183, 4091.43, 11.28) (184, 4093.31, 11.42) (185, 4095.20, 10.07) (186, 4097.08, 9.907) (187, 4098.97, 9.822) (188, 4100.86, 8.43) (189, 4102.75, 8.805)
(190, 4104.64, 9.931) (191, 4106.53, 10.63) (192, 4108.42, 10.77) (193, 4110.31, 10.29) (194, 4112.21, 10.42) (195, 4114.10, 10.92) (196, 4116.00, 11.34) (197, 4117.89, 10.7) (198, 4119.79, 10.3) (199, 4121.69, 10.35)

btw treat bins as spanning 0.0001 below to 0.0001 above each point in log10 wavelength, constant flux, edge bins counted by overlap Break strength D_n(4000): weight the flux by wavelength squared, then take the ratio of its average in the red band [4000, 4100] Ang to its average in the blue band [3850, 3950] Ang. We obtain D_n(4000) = 2.11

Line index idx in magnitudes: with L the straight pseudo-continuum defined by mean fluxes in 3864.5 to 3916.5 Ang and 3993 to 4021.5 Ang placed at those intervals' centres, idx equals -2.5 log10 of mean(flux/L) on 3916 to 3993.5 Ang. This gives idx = 0.447 mag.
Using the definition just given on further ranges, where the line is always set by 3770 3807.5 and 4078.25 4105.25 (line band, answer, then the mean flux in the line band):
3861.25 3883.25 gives 0.46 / 4.85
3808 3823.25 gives 0.44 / 4.48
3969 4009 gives 0.16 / 7.75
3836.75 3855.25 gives 0.46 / 4.65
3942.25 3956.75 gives 0.37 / 6.01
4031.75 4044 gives 0.04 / 9.2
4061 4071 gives 0.24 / 7.94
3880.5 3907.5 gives 0.43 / 5.21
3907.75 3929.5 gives 0.41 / 5.52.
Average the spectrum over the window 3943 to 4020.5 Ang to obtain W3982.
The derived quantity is 7.14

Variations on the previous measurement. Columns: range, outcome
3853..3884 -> 4.66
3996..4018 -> 9.37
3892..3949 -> 4.82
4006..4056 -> 9.33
